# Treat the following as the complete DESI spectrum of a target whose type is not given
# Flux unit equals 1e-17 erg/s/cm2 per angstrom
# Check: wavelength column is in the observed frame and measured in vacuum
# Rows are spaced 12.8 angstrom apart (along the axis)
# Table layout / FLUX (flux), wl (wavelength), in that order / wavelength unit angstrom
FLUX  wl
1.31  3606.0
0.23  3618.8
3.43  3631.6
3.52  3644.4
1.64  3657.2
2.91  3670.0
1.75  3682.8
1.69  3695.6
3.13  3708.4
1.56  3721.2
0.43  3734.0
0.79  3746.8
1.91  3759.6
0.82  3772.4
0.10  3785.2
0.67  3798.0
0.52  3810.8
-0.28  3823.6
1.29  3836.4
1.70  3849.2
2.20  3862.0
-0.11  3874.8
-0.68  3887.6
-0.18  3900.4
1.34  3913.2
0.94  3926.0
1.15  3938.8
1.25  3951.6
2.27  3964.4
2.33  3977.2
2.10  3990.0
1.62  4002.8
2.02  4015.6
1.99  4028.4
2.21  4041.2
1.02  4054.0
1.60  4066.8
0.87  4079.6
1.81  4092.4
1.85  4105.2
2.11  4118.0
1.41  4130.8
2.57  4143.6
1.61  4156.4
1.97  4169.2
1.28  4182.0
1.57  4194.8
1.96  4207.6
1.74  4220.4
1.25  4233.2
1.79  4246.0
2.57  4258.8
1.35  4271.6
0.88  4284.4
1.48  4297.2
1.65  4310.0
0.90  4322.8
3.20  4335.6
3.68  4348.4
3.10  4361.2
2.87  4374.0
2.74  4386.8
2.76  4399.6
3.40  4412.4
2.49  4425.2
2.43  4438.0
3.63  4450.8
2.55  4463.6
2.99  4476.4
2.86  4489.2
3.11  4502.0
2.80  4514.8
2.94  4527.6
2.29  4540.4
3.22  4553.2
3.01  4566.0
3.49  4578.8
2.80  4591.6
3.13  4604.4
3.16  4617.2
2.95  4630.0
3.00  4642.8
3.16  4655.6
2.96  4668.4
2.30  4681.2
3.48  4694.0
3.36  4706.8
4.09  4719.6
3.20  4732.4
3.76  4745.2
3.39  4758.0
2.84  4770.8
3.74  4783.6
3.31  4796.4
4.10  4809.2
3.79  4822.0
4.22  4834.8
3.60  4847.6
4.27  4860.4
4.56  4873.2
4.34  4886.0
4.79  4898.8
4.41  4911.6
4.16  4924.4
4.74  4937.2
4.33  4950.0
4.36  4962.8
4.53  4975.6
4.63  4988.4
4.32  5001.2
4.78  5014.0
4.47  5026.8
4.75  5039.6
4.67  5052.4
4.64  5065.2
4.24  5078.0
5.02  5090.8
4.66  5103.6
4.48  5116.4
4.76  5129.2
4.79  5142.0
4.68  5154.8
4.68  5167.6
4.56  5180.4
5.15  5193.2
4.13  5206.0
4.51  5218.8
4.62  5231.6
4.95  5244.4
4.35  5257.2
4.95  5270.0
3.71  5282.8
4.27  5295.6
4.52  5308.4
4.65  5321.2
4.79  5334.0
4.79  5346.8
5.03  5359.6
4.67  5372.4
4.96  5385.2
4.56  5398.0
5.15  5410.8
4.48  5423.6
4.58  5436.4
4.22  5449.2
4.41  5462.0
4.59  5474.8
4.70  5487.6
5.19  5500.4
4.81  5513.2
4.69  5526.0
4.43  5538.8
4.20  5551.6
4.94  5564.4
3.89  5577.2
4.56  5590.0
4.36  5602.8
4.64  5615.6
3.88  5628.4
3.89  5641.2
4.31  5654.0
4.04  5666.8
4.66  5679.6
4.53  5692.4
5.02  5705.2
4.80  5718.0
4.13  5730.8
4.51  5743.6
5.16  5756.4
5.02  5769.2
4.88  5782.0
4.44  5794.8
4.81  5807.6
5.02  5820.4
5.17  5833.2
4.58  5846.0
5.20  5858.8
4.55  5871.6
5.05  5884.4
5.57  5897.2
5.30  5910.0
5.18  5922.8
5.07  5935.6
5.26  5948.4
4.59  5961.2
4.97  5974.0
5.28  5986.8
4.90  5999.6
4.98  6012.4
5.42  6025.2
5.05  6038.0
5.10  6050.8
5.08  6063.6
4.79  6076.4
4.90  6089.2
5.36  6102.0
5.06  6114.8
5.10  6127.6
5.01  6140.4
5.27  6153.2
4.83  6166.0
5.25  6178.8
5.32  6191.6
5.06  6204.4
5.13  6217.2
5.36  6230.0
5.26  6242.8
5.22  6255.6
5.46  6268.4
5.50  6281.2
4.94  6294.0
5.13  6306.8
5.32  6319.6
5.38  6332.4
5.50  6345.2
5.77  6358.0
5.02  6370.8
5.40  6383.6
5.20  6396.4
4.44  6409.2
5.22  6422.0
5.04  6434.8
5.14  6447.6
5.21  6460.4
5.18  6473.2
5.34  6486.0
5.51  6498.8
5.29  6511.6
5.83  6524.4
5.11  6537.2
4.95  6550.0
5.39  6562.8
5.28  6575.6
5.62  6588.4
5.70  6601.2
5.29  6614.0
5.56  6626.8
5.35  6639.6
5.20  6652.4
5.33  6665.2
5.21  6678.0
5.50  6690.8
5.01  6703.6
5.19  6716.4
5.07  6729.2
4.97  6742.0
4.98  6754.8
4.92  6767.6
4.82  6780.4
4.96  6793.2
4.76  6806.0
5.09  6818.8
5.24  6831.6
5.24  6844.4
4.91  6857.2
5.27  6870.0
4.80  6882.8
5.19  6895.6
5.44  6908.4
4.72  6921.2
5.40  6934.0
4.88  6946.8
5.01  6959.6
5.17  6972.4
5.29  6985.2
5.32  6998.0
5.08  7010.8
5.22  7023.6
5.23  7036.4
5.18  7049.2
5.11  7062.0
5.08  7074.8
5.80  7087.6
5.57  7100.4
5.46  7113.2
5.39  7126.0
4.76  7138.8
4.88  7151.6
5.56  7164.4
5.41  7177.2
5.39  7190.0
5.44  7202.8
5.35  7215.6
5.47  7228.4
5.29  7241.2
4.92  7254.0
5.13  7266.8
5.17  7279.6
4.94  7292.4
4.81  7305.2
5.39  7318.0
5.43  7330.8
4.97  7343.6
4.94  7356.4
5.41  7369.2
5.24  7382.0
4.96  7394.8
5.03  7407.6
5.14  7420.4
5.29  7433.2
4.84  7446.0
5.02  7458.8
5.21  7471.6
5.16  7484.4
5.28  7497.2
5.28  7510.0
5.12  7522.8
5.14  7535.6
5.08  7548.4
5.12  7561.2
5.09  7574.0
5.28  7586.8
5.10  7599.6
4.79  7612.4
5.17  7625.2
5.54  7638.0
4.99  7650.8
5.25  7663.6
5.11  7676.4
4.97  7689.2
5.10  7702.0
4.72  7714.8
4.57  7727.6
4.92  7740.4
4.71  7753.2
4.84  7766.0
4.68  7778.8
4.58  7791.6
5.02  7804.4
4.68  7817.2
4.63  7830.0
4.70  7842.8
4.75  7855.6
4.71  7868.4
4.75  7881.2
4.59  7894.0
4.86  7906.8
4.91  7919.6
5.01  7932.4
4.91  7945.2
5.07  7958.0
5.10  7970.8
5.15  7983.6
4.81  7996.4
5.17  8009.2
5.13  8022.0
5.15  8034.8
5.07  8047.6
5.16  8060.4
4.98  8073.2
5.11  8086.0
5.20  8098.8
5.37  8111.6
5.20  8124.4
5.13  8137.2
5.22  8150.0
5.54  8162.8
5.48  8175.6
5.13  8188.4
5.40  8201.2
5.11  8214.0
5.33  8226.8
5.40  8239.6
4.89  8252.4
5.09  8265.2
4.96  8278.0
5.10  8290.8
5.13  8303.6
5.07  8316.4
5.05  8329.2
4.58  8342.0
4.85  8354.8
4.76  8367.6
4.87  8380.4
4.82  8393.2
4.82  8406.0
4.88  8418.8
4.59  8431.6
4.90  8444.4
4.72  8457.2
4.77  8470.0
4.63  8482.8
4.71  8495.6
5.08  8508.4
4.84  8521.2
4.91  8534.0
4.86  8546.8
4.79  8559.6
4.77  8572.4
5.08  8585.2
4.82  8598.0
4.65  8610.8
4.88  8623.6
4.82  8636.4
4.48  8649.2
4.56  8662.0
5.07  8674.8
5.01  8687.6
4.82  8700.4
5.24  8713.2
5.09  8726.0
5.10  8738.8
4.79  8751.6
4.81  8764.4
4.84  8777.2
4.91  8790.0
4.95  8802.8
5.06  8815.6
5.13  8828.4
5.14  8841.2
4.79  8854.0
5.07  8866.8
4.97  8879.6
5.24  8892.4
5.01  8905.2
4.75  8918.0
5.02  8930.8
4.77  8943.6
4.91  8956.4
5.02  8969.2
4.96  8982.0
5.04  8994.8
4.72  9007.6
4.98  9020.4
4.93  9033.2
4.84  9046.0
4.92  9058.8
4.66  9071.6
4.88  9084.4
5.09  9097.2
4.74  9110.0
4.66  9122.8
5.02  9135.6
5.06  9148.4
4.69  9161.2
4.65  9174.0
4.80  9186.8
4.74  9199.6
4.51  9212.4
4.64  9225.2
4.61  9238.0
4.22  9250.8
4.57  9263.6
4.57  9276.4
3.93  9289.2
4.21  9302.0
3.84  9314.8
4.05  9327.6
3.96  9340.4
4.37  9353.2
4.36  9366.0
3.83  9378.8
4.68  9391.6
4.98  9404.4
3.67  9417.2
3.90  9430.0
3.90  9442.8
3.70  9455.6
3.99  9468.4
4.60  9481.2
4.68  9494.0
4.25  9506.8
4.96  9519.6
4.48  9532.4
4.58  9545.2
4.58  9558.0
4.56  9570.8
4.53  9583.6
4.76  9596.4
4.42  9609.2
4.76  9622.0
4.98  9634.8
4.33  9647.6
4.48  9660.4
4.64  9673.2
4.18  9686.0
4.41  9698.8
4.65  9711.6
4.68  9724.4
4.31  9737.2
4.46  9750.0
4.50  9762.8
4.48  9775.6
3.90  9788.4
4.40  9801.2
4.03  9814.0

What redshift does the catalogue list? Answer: 0.09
